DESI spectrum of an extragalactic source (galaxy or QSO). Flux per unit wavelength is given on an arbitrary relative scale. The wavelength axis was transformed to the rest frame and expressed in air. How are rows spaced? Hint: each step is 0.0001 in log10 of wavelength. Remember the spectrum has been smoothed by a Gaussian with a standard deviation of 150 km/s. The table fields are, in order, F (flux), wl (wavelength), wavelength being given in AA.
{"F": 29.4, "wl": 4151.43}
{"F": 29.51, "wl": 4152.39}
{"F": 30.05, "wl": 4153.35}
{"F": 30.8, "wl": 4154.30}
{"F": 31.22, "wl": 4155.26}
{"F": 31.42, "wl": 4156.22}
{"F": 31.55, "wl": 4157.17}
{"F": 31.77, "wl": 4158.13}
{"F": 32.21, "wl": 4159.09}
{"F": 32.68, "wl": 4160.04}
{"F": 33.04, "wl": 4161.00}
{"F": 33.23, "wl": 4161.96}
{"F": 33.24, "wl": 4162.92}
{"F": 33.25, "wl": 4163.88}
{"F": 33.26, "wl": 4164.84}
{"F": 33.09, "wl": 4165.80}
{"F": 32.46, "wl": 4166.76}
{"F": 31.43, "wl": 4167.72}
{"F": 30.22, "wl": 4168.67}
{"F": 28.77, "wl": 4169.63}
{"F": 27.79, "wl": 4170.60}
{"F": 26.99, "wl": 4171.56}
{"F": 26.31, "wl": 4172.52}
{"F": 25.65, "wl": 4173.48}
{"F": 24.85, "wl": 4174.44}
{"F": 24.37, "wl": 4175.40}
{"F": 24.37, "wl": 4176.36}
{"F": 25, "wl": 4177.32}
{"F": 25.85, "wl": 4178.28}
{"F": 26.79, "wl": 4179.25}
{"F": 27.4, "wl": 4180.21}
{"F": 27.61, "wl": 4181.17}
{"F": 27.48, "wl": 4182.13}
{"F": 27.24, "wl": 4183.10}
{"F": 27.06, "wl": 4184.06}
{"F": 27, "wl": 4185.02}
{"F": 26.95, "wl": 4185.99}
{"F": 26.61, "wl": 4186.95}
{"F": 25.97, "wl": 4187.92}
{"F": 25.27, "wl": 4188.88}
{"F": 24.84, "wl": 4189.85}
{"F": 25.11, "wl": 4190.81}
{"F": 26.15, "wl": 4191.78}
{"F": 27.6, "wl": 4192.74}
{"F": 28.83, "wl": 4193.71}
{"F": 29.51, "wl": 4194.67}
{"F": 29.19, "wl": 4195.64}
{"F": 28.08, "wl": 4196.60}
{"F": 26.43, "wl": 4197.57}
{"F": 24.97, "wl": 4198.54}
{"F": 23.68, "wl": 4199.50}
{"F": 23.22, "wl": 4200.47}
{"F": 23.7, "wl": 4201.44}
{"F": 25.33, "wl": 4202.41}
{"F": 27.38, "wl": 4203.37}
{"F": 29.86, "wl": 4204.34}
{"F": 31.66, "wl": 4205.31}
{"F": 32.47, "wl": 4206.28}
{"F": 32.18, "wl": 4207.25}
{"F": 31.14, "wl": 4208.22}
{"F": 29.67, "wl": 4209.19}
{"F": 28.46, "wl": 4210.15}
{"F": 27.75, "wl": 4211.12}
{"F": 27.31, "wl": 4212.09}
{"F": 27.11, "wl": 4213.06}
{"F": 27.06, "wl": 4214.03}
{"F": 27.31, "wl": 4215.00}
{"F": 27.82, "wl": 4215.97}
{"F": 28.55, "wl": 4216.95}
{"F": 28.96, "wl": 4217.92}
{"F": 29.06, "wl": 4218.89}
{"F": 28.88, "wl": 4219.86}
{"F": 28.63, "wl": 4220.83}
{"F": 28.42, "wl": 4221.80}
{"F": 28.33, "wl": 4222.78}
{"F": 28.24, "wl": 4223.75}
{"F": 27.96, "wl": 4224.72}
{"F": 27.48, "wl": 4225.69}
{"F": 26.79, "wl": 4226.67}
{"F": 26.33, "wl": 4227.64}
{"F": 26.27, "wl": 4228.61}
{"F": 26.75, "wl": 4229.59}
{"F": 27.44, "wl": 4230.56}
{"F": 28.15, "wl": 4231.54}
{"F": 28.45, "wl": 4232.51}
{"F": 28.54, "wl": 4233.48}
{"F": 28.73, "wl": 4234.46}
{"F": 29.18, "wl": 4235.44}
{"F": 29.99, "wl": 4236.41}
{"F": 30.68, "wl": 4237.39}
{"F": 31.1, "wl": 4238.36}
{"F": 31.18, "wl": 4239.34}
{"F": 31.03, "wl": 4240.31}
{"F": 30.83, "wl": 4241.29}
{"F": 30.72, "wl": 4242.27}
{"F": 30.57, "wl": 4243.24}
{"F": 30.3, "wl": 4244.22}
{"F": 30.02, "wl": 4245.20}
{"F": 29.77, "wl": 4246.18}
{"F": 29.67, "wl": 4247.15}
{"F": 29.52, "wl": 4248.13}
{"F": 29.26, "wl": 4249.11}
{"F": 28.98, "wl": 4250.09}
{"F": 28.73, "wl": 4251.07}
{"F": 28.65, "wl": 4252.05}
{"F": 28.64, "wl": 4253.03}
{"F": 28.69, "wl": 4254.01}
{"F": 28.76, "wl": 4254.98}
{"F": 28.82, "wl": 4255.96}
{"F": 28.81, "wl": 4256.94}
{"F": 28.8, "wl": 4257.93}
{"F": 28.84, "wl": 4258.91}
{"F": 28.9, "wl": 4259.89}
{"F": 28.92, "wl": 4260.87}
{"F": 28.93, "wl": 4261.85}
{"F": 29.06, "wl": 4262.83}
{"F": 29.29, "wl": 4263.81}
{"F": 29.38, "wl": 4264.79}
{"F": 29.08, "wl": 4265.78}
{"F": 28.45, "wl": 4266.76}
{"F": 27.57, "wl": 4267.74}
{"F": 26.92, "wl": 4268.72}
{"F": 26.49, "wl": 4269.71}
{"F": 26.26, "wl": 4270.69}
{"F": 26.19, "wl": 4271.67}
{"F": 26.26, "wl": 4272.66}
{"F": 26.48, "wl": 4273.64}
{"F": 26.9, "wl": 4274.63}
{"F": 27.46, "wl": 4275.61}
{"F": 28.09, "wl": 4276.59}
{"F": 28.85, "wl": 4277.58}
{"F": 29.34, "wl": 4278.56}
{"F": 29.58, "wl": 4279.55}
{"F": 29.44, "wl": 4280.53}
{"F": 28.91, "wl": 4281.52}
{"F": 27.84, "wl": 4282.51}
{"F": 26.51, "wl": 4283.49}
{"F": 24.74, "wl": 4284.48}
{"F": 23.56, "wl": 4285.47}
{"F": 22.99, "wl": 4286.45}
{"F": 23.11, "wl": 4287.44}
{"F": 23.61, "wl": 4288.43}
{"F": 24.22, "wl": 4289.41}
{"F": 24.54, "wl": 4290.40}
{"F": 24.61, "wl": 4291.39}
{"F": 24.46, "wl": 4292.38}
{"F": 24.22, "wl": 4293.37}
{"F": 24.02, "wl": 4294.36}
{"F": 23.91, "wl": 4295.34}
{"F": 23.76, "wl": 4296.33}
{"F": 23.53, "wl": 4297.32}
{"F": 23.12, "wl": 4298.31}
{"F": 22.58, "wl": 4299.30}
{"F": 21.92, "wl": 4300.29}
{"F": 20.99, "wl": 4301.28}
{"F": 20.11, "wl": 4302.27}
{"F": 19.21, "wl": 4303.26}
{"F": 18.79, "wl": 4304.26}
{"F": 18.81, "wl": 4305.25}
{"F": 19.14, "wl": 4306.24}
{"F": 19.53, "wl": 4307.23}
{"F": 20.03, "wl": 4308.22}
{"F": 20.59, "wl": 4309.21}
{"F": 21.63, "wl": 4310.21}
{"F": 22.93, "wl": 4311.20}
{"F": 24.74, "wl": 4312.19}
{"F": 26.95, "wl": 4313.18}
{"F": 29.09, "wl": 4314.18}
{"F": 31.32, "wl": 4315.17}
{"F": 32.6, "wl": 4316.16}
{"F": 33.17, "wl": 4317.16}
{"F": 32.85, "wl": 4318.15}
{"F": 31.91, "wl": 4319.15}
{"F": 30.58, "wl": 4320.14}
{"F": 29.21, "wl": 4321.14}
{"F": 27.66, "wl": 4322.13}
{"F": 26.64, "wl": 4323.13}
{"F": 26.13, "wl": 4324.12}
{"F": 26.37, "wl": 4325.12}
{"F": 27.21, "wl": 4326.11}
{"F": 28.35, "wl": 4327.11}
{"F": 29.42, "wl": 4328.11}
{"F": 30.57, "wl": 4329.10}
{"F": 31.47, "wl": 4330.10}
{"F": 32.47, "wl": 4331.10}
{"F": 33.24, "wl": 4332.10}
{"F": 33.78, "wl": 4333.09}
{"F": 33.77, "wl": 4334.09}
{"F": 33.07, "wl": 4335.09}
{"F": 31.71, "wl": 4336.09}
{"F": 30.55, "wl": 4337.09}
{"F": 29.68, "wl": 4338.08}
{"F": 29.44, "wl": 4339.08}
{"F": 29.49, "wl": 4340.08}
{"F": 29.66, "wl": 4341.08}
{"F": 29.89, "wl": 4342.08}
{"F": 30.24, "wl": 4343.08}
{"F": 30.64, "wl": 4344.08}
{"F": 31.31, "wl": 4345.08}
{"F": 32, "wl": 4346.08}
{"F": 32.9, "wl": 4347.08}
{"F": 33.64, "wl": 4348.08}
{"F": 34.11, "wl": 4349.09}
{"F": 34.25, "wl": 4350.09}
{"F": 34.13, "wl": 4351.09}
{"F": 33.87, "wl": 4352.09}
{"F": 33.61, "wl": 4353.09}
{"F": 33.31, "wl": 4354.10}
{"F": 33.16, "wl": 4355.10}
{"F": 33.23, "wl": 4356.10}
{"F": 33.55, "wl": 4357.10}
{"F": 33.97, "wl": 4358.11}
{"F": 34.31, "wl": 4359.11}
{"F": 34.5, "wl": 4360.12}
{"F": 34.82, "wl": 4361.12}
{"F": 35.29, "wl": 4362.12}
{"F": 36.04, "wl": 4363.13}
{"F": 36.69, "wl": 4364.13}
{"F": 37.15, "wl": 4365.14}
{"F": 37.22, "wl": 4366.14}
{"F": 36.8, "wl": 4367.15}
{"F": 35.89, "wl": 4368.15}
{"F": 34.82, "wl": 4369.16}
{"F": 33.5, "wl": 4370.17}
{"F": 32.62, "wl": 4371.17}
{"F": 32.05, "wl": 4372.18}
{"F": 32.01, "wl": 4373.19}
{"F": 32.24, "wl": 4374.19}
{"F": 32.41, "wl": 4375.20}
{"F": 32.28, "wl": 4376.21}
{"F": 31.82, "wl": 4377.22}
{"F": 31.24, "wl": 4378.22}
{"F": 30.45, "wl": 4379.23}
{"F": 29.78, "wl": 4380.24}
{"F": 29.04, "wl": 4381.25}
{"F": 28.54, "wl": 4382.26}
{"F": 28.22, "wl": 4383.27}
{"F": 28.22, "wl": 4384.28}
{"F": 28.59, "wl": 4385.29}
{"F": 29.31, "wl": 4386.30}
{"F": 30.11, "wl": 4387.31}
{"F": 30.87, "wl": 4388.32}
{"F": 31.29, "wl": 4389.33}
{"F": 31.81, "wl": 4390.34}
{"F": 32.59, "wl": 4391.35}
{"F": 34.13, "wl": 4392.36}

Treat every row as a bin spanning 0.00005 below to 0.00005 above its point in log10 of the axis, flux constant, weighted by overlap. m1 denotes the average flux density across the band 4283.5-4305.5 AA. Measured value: 22.9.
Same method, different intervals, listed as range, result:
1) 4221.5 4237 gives 27.9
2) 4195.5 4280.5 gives 28.4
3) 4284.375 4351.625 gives 27.3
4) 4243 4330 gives 26.7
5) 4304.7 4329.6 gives 26.7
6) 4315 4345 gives 30.4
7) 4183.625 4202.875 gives 26.3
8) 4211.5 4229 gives 27.8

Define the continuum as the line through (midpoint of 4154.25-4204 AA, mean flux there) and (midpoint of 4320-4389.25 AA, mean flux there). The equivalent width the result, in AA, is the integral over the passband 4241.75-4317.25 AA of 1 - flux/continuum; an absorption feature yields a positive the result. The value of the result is 9.7 AA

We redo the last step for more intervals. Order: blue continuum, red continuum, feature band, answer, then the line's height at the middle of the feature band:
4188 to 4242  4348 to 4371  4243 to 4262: 0.4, 29.8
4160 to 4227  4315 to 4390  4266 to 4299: 4.6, 30.2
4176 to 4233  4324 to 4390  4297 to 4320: 4.8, 30.6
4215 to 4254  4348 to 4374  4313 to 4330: 1.6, 32.7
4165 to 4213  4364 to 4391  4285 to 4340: 7.6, 30.4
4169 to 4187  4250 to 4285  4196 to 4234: -0.9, 27.2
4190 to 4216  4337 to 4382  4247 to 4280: 1.5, 29.7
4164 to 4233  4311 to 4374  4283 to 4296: 2.6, 30.4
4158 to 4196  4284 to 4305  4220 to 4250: -3.9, 25.7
